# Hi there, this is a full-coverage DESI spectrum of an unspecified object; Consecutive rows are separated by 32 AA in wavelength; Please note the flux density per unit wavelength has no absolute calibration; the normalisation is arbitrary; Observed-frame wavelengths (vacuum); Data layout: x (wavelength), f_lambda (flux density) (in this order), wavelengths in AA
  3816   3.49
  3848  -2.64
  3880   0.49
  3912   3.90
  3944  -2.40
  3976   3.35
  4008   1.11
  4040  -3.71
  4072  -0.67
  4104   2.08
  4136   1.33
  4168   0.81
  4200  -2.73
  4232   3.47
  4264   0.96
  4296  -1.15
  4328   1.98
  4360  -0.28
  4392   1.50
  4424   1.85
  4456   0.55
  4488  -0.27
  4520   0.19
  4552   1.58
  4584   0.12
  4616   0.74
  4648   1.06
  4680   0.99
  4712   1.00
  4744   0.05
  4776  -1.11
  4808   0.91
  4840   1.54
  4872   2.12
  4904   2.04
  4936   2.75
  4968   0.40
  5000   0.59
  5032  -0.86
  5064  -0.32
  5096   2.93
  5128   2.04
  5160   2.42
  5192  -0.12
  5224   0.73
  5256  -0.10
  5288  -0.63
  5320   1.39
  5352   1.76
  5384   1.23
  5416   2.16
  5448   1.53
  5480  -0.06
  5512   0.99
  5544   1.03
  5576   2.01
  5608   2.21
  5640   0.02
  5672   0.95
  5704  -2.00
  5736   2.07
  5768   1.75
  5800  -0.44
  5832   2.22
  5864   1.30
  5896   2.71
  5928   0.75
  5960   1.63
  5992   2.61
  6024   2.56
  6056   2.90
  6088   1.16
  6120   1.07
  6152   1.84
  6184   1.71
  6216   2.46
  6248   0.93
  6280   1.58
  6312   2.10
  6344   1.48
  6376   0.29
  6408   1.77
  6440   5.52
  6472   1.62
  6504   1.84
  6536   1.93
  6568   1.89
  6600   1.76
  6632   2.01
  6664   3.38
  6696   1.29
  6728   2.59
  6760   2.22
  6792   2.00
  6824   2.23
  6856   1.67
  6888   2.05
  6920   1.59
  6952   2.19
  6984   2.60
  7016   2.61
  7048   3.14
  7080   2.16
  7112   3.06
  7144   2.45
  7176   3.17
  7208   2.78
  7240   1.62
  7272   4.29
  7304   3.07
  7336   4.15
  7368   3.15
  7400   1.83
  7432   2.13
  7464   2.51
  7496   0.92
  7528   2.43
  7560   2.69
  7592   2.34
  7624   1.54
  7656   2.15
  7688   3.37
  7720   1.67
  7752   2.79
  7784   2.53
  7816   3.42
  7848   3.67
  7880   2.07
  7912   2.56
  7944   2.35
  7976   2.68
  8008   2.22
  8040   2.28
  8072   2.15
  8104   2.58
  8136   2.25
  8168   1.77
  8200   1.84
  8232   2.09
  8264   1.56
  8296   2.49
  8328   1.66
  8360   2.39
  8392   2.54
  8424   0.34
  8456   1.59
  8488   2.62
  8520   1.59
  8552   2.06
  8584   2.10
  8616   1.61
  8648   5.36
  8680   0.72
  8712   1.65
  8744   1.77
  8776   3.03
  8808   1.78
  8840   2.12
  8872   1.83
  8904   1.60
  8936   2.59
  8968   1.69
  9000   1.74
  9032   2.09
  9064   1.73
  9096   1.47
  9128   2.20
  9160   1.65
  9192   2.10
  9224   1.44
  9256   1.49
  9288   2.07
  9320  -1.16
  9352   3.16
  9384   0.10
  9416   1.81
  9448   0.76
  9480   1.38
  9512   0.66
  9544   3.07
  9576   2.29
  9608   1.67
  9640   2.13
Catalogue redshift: 0.727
